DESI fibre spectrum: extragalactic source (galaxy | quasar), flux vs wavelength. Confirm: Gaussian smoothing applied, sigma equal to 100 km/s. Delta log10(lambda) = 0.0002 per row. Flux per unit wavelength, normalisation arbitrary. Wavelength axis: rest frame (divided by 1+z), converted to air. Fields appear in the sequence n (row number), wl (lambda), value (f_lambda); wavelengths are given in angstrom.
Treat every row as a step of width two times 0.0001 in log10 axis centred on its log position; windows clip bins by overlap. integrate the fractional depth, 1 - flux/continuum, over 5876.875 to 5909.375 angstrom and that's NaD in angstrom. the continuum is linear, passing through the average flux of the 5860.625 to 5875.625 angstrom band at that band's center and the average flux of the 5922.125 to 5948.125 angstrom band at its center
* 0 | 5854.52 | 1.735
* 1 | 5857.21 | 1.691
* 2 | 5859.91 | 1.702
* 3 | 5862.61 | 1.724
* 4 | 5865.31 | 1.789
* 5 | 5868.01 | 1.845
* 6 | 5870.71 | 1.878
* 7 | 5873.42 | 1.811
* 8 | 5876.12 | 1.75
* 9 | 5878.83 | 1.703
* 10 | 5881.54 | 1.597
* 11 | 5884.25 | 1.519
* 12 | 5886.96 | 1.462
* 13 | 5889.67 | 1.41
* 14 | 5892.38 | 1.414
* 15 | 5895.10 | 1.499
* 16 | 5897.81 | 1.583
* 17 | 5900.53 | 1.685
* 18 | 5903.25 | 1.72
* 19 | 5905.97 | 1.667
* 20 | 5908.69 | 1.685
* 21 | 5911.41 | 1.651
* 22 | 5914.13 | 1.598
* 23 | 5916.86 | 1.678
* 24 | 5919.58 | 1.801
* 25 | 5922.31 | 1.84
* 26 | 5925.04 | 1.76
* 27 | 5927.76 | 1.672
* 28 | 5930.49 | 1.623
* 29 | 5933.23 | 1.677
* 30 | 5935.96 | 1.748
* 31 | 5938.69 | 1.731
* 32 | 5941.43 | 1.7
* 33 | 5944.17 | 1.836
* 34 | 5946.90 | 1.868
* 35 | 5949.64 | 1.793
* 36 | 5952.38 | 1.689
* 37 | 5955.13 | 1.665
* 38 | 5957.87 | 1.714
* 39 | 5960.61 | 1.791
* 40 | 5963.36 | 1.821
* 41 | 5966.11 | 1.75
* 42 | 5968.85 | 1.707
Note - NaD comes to 3.6 angstrom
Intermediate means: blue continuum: 1.8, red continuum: 1.74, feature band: 1.58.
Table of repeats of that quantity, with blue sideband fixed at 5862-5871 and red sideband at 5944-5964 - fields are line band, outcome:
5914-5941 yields 0.94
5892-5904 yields 1.38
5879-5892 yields 2.10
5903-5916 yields 0.93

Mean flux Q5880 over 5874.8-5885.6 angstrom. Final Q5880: 1.64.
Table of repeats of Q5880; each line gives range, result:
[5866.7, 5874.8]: 1.84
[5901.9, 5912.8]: 1.68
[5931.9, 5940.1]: 1.72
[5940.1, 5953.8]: 1.78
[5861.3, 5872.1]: 1.81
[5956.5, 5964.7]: 1.78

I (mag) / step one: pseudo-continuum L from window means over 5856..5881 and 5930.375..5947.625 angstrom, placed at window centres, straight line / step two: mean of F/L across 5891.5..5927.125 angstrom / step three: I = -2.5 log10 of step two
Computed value 0.055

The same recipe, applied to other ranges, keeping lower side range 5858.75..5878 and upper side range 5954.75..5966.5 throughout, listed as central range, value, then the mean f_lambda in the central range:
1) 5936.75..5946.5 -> 0.00 mag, 1.77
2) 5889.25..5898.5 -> 0.20 mag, 1.48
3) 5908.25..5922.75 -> 0.04 mag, 1.7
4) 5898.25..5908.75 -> 0.06 mag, 1.68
